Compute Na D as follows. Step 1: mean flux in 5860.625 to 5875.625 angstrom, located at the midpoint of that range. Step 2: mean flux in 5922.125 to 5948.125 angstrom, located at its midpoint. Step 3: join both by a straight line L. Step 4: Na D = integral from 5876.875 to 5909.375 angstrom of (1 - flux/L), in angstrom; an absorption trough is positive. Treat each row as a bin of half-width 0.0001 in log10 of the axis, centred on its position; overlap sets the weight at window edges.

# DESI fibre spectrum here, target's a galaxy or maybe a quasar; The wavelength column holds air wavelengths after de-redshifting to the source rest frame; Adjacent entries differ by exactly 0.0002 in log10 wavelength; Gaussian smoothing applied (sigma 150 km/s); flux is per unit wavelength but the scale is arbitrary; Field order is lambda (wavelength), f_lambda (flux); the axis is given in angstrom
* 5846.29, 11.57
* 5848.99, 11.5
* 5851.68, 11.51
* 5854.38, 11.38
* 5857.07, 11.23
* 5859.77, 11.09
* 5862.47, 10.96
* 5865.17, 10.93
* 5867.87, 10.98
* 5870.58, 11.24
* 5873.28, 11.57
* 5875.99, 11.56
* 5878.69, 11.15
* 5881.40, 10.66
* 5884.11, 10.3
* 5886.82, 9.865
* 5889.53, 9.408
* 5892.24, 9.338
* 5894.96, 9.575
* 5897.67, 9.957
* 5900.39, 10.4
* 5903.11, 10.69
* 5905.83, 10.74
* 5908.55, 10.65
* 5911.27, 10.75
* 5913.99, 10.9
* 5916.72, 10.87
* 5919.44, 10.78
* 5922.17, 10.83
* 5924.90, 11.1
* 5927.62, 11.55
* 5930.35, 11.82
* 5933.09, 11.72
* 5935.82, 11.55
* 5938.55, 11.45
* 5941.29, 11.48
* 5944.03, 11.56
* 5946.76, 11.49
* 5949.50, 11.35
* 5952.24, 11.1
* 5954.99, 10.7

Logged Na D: 3.0 angstrom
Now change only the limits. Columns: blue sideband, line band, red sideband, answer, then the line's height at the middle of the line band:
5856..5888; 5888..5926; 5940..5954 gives 2.5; 11.2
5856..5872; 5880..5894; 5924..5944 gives 1.6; 11.2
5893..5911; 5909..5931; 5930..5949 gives -0.2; 10.9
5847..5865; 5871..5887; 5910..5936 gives 0.4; 11.2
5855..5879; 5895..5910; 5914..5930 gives 1.0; 11.1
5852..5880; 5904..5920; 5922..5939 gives 0.9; 11.4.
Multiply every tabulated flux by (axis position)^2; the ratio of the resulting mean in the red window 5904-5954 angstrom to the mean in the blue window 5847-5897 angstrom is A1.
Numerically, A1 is 1.06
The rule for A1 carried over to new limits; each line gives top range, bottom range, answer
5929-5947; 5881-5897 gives 1.20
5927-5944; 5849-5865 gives 1.06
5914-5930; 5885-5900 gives 1.15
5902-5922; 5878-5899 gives 1.09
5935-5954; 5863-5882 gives 1.05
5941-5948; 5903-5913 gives 1.09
